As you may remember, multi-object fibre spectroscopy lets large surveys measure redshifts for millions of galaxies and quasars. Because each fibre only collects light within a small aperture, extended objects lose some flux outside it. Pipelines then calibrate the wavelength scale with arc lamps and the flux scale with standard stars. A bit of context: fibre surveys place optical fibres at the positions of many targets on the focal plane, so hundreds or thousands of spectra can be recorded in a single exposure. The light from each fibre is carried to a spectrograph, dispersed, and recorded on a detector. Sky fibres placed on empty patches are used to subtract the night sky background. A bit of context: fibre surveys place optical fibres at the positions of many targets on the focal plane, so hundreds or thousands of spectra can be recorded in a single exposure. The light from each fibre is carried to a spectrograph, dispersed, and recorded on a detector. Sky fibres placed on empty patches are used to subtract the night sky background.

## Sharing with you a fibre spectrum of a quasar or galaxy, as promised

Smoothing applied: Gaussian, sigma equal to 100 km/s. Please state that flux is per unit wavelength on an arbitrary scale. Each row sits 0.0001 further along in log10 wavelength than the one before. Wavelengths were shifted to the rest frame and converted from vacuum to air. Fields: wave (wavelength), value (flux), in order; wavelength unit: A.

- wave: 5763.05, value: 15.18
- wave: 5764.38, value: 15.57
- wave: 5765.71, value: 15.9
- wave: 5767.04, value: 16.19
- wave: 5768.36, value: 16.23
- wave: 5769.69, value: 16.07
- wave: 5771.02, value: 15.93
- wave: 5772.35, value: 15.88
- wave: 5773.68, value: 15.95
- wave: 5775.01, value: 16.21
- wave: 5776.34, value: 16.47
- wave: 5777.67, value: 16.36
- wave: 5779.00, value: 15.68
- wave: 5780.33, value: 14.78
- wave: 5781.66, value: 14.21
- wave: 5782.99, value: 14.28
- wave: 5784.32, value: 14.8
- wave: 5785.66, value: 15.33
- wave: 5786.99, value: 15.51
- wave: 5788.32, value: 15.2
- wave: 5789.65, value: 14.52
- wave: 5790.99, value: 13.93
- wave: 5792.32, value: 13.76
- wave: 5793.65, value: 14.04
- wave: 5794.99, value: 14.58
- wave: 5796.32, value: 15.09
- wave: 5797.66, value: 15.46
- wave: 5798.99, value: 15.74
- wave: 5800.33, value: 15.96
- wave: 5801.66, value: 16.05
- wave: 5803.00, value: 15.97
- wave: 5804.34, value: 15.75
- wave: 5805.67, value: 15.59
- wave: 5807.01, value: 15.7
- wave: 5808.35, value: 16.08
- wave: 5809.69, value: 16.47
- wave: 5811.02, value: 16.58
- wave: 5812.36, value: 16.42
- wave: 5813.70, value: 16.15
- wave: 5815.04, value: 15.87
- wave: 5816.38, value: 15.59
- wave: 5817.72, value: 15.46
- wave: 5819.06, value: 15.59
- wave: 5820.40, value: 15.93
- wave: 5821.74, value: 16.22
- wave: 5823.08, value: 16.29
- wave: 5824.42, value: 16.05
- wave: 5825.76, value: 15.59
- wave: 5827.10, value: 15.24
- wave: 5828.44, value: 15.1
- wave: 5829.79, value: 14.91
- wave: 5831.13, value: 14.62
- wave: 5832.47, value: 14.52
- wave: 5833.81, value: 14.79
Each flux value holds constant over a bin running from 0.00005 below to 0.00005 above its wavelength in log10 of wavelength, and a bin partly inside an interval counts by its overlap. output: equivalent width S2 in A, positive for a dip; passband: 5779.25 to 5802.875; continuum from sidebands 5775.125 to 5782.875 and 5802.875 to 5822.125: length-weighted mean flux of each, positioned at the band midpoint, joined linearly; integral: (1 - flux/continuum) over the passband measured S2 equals 1.1 A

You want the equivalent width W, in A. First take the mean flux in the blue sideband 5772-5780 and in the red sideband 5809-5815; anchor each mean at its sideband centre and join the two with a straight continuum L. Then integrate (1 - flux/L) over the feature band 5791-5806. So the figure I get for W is 1.0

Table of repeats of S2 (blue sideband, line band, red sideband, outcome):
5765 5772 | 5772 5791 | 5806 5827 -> 0.9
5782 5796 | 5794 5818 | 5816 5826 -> -0.8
